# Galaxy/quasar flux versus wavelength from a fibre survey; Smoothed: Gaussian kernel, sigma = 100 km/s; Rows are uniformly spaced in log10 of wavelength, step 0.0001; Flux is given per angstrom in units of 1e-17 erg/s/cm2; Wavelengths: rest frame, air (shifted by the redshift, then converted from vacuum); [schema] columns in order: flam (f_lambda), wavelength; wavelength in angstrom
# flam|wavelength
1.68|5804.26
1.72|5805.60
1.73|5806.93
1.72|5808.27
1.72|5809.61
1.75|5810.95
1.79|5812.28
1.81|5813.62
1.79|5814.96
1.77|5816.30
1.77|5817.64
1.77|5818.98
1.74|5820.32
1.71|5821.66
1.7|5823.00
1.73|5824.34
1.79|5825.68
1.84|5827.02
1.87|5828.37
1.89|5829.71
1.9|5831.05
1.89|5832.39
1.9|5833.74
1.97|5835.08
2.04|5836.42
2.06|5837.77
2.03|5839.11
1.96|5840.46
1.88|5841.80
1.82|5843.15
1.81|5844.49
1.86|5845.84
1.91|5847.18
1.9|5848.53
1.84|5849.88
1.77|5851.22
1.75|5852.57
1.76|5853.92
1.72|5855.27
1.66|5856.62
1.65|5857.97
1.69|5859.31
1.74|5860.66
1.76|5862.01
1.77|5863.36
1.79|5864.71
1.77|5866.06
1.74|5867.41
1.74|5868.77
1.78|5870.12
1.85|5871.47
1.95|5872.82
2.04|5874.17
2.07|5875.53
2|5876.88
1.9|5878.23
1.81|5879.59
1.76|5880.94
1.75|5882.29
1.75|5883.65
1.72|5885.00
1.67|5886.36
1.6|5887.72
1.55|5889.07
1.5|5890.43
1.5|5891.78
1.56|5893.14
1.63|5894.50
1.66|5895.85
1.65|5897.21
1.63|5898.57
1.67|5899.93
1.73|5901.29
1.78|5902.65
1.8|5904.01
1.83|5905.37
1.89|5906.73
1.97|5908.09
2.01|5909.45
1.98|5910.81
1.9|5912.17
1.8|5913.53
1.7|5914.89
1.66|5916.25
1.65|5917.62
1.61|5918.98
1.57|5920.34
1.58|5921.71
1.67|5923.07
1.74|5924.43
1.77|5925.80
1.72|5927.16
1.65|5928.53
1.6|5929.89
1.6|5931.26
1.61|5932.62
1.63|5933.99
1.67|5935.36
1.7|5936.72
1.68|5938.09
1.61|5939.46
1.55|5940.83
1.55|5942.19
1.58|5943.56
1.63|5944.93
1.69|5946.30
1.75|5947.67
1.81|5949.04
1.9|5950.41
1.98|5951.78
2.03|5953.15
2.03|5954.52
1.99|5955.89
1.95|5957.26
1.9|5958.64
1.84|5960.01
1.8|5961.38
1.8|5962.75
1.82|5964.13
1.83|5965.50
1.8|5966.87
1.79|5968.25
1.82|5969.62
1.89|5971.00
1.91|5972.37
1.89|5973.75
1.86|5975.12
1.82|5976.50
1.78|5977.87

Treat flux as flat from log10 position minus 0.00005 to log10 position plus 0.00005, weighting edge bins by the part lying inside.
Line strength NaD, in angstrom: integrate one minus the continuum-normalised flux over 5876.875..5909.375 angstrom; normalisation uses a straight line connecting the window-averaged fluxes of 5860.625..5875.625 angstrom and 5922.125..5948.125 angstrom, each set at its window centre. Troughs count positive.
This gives 0.7 angstrom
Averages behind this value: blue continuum 1.83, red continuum 1.65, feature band 1.72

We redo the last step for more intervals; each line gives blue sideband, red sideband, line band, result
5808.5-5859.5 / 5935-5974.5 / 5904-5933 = 1.1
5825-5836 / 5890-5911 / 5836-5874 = 0.2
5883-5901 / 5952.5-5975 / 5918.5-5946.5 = 2.1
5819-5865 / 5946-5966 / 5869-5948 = 5.7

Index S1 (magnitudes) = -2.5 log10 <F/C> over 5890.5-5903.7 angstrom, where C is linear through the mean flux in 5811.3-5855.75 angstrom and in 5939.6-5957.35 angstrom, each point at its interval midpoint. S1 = 0.11 mag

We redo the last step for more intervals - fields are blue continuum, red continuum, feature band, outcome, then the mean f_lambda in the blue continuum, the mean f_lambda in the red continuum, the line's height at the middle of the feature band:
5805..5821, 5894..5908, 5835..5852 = -0.094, 1.76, 1.74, 1.75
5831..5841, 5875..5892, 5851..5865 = 0.082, 1.97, 1.74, 1.87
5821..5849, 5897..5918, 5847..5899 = 0.052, 1.88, 1.8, 1.84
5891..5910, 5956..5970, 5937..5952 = 0.072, 1.73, 1.84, 1.81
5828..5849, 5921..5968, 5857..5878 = 0.029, 1.92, 1.75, 1.87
